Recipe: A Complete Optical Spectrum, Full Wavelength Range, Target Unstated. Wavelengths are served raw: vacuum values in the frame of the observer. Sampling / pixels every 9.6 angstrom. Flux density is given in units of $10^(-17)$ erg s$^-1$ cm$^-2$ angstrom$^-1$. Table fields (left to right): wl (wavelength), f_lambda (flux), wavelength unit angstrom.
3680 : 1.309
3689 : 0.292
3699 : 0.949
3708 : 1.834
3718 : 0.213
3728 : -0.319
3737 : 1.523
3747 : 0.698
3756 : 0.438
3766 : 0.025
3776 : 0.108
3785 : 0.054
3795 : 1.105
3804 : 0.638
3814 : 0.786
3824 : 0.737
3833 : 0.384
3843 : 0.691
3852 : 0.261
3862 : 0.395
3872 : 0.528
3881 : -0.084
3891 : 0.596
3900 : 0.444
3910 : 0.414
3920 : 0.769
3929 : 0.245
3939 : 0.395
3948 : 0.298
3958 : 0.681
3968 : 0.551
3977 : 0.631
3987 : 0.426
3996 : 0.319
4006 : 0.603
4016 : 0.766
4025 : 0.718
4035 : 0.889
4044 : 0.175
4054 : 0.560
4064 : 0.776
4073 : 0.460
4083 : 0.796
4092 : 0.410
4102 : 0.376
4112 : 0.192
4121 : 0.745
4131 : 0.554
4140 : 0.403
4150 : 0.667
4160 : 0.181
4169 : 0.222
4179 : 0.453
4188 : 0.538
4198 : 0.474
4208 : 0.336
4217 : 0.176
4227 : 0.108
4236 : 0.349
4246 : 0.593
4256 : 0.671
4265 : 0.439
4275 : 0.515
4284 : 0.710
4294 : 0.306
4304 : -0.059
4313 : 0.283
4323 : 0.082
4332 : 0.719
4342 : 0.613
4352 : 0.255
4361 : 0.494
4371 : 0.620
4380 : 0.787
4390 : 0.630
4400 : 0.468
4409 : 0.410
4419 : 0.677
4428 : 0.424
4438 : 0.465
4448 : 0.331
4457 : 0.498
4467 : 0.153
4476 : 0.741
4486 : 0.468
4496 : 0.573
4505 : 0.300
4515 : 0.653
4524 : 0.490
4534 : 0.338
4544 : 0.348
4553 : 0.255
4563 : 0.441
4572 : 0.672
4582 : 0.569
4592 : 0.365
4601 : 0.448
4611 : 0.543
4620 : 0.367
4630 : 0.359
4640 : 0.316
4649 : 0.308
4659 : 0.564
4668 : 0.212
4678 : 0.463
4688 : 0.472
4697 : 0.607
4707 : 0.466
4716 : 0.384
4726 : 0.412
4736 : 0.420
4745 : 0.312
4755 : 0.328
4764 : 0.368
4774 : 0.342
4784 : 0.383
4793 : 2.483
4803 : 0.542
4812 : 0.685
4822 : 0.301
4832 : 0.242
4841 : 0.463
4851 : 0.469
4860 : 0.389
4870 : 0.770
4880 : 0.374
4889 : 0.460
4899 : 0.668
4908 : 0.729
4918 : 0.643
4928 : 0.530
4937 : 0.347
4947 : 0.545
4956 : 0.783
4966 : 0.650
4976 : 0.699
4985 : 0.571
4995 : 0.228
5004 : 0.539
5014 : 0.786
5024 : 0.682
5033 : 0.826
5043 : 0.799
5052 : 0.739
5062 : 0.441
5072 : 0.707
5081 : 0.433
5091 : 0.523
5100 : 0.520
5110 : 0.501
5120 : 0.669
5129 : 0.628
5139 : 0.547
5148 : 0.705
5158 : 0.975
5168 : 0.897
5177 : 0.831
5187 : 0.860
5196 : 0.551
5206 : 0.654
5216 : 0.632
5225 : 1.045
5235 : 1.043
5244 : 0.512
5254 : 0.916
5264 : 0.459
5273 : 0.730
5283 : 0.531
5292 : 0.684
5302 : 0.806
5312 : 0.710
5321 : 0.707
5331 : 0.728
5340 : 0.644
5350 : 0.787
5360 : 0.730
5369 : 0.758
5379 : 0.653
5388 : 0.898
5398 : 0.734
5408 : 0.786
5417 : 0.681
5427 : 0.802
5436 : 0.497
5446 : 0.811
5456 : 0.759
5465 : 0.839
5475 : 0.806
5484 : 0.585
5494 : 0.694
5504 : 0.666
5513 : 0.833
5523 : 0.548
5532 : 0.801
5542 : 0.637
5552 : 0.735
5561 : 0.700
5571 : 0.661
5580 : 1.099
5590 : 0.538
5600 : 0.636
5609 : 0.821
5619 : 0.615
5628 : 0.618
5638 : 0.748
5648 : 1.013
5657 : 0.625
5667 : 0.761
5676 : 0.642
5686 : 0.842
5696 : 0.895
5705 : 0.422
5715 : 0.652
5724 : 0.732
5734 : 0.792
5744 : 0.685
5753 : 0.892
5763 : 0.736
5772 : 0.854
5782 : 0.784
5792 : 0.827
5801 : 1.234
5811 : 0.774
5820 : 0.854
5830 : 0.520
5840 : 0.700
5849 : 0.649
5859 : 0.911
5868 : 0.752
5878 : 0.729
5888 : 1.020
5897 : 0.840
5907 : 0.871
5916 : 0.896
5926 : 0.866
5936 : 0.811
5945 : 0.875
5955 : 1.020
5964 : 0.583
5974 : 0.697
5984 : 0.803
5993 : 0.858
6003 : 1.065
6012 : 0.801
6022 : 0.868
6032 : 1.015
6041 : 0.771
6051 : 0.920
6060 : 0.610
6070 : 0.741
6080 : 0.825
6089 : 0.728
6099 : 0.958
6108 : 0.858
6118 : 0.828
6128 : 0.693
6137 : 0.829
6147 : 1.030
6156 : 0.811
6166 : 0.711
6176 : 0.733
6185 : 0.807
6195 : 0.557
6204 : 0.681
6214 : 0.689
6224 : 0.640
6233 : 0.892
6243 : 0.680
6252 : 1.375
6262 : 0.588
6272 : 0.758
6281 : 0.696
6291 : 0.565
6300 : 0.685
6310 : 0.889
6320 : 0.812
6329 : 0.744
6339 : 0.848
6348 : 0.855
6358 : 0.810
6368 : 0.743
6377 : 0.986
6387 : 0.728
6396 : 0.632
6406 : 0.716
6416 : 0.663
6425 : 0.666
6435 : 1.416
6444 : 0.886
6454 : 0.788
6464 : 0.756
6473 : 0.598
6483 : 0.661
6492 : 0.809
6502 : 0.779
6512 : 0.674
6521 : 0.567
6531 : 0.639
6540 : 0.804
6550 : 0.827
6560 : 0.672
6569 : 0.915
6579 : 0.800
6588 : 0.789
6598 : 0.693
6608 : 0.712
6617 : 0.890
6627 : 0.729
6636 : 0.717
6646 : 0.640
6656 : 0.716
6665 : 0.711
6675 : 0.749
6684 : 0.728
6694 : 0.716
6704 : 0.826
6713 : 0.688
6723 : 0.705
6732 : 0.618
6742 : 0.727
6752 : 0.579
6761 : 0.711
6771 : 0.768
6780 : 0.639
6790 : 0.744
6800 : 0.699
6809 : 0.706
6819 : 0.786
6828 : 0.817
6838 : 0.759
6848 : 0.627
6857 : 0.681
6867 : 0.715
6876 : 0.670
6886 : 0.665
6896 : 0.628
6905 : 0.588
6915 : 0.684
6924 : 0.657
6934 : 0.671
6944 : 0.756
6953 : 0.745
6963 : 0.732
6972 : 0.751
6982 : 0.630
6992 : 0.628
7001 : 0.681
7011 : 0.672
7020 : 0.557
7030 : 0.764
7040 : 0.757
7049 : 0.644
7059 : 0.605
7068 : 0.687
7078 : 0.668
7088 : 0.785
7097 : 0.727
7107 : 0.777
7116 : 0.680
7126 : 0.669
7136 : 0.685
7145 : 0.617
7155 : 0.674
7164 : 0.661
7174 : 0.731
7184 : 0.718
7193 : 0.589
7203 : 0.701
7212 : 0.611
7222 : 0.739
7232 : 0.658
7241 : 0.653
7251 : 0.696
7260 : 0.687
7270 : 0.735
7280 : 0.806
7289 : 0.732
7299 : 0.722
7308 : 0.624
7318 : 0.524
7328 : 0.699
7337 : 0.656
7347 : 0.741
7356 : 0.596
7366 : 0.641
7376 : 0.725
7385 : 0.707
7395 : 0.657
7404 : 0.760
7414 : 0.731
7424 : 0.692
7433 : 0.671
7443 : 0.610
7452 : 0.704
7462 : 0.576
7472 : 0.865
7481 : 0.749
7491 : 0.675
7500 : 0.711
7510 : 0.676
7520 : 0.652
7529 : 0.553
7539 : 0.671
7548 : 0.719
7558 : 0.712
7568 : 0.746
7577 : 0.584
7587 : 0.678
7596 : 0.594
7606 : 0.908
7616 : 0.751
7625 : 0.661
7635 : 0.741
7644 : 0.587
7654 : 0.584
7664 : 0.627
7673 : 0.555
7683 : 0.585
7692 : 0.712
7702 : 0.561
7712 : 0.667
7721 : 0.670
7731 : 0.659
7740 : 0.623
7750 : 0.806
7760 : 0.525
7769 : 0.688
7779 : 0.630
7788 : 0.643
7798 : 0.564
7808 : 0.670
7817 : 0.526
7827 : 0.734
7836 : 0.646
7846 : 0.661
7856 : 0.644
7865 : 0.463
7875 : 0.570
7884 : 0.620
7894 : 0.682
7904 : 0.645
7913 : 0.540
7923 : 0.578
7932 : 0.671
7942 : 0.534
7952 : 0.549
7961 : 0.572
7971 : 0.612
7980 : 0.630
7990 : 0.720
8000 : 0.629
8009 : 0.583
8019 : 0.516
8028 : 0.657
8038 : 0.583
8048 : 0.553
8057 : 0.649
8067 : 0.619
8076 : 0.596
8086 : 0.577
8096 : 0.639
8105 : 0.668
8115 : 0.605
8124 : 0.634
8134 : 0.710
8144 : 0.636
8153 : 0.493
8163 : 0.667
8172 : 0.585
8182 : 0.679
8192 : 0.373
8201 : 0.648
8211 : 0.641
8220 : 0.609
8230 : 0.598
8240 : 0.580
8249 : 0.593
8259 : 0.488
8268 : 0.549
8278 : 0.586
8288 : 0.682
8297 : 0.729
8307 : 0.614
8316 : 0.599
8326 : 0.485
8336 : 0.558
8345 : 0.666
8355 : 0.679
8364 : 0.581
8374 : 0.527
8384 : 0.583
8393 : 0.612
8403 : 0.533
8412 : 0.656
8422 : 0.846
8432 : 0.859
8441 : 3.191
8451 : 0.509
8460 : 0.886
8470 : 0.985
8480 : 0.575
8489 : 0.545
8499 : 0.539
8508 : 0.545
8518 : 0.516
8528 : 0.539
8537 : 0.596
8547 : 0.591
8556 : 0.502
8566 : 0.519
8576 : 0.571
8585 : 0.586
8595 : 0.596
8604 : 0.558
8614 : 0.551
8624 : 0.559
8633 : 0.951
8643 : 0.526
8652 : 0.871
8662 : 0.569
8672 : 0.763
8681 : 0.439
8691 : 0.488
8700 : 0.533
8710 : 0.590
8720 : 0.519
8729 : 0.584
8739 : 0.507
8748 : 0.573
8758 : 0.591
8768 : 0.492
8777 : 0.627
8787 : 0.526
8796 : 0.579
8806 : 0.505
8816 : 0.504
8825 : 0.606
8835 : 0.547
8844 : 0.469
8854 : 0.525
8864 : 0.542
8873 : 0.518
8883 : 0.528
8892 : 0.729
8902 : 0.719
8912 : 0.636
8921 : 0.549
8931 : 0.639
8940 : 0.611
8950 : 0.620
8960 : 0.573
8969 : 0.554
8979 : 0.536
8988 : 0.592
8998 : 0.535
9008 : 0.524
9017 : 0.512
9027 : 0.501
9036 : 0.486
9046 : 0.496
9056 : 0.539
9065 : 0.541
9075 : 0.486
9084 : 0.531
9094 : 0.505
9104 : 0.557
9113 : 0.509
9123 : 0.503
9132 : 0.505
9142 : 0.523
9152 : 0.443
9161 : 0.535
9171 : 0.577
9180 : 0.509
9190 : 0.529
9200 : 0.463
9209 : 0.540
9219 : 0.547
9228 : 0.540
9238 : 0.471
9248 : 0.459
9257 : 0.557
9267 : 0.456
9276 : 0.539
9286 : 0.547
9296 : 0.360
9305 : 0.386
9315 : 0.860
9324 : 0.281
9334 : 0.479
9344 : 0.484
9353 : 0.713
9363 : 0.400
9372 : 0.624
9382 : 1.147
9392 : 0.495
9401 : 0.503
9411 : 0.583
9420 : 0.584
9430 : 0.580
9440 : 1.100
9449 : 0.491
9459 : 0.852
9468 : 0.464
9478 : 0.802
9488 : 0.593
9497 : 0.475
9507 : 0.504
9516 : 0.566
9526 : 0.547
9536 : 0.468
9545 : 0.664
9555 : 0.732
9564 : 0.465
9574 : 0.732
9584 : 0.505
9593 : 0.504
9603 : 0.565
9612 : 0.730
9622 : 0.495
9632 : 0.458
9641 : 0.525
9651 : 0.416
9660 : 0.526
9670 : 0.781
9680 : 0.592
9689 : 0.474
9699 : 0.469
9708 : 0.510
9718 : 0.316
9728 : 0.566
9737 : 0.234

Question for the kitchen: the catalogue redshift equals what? 0.285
